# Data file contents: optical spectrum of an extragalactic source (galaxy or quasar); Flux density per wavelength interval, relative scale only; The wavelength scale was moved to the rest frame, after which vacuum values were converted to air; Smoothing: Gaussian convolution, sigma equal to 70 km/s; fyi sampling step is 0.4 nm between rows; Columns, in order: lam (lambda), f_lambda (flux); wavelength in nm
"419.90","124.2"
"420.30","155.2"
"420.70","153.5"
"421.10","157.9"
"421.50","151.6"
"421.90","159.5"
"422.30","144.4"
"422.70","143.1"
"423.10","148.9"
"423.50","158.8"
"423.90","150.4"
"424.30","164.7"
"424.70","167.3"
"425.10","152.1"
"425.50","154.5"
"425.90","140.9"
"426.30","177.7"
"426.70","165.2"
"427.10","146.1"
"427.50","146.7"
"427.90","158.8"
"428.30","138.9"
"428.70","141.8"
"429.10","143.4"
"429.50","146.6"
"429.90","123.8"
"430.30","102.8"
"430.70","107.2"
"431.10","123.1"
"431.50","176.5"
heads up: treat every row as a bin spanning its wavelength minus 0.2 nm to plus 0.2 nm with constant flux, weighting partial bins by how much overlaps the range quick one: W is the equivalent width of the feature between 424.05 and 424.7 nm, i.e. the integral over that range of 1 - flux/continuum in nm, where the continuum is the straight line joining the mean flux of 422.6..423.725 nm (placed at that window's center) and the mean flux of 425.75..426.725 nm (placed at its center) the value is -0.04 nm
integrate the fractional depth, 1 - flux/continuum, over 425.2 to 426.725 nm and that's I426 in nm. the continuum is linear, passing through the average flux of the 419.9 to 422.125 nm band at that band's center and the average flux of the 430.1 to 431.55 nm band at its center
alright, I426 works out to -0.236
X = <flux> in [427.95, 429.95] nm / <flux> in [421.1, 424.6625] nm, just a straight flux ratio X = 0.9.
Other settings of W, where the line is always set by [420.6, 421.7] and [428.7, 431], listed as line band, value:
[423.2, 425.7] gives -0.24 nm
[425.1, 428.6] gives -0.44 nm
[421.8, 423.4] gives 0.01 nm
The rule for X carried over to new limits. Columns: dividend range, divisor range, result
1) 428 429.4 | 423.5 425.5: 0.90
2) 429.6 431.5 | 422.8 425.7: 0.78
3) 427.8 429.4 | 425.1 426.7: 0.92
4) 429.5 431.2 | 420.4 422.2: 0.76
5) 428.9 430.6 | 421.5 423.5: 0.85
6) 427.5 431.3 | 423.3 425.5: 0.84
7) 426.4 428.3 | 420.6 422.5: 1.00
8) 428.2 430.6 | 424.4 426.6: 0.83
